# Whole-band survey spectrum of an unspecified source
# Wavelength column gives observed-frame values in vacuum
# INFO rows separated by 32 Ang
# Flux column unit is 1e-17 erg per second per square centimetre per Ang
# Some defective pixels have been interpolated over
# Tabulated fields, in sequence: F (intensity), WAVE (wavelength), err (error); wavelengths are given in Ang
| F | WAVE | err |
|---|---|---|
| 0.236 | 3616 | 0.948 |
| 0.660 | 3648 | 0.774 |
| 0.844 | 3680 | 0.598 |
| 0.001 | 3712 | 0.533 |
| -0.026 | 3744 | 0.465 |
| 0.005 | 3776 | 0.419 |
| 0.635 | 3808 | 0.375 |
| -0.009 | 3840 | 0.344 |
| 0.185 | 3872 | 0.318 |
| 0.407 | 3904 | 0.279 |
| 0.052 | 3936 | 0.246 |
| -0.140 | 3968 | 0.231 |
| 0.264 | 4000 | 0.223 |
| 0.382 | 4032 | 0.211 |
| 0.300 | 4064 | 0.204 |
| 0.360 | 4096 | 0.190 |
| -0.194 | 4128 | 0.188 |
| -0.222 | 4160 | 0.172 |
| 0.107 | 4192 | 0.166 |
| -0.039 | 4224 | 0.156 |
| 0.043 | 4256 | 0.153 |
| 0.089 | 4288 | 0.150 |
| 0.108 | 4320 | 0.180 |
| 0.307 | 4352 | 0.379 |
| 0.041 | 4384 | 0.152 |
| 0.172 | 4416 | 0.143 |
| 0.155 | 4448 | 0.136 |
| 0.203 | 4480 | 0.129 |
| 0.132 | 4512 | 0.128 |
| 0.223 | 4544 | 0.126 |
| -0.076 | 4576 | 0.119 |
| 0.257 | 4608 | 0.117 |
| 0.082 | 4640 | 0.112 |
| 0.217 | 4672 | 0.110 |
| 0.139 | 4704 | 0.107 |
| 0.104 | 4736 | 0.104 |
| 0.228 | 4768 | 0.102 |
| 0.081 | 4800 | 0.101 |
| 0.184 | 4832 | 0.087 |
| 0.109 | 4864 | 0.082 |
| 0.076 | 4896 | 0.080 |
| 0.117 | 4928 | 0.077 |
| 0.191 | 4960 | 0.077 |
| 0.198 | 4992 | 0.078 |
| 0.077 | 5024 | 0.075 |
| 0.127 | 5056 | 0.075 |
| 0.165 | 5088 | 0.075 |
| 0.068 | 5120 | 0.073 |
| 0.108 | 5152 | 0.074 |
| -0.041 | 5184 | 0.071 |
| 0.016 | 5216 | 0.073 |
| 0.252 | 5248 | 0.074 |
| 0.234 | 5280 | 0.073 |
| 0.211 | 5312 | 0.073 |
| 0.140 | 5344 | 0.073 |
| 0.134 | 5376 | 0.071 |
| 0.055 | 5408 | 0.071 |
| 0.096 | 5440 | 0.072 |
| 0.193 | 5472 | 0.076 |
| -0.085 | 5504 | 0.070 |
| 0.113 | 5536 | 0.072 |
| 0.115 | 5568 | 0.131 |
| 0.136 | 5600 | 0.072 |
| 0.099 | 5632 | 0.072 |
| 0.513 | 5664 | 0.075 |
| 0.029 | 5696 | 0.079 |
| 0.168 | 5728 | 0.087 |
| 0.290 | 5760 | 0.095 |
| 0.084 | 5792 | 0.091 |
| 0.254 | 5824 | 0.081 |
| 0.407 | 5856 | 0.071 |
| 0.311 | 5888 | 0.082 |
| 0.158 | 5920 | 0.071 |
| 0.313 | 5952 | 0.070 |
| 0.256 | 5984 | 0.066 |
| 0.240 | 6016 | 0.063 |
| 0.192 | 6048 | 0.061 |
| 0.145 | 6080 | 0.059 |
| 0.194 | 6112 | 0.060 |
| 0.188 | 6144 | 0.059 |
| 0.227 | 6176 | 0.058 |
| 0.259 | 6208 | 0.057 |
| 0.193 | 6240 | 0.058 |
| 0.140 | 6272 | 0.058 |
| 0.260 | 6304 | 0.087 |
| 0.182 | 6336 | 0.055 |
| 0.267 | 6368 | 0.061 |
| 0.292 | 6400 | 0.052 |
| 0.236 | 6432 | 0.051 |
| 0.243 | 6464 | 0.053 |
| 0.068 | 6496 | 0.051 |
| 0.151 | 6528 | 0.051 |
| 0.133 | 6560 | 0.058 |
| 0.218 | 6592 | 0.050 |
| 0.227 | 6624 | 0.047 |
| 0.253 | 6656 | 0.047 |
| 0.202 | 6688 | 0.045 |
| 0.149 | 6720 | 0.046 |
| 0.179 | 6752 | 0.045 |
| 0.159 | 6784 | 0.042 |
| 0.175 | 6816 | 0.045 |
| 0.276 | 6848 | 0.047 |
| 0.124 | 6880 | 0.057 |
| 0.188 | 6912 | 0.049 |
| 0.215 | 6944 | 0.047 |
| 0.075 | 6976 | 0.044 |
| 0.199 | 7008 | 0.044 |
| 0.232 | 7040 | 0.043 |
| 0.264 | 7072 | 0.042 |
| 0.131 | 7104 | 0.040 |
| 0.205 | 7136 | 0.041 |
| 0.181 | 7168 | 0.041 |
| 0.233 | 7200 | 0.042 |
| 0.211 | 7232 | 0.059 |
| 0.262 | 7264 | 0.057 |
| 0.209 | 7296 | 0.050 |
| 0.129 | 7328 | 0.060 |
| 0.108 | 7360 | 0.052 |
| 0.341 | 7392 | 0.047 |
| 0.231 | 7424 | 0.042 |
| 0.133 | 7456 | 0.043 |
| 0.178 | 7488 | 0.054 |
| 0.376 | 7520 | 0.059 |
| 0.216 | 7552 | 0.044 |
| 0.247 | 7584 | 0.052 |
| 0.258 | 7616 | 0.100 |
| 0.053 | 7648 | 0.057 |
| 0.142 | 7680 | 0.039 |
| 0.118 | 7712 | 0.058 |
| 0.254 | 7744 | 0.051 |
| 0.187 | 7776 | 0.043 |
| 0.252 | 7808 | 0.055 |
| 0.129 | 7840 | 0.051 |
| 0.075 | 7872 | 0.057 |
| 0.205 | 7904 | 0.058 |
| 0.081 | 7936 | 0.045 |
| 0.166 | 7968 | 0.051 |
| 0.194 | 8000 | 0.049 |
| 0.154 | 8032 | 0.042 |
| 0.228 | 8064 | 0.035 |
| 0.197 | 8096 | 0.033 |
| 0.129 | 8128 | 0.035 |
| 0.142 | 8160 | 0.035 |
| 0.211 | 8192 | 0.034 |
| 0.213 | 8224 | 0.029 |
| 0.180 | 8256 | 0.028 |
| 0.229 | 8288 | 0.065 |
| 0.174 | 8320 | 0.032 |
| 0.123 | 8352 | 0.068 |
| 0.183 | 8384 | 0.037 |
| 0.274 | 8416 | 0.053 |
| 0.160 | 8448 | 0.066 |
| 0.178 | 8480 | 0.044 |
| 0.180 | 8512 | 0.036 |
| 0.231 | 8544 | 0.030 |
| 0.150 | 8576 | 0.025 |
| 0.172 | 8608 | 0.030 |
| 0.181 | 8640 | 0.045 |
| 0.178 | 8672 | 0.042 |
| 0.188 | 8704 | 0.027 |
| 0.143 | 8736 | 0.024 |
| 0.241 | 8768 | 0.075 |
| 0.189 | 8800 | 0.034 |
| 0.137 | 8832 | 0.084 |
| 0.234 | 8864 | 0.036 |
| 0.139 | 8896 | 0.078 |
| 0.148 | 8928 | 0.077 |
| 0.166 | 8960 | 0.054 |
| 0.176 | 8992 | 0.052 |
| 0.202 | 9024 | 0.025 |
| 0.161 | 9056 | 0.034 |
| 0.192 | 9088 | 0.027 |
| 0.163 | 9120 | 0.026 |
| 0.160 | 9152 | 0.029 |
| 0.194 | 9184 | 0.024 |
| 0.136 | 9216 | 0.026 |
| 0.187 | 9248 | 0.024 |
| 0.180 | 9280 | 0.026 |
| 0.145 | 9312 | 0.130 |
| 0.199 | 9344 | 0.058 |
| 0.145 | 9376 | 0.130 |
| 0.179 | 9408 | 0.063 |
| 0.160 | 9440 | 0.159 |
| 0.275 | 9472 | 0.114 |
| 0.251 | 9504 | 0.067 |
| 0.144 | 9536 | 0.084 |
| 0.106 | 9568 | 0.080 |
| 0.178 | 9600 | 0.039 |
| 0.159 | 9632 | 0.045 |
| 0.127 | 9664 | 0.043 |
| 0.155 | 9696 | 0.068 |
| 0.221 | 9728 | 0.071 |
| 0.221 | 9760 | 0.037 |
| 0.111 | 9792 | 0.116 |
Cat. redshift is 0.518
